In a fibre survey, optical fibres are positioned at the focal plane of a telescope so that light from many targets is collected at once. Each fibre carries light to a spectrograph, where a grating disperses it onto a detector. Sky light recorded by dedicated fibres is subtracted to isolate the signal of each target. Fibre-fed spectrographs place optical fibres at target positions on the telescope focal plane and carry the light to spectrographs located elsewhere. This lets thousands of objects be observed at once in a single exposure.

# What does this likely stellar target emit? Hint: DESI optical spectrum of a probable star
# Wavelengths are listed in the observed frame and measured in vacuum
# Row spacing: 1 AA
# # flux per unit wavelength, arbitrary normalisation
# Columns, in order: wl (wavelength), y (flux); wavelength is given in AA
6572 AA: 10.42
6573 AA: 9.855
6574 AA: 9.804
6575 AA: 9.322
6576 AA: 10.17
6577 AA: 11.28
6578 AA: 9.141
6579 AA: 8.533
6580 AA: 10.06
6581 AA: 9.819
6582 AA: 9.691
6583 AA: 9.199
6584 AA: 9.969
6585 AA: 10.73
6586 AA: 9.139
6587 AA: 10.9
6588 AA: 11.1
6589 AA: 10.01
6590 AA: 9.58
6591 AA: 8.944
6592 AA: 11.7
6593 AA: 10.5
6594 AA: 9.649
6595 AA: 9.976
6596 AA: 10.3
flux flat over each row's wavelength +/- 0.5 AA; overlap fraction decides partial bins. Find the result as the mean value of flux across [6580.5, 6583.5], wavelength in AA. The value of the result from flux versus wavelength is 9.57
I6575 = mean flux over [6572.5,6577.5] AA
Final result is 10.1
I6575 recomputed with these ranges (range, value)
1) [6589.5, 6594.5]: 10.1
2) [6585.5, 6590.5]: 10.1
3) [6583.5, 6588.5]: 10.4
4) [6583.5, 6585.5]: 10.3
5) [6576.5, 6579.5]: 9.65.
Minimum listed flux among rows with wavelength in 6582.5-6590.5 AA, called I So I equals 9.139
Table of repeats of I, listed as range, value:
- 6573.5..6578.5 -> 9.141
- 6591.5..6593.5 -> 10.5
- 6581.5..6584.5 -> 9.199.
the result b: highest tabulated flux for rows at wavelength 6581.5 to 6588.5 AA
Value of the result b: 11.1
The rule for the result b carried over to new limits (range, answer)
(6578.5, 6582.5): 10.06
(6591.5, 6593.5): 11.7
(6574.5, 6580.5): 11.28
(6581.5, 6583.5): 9.691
